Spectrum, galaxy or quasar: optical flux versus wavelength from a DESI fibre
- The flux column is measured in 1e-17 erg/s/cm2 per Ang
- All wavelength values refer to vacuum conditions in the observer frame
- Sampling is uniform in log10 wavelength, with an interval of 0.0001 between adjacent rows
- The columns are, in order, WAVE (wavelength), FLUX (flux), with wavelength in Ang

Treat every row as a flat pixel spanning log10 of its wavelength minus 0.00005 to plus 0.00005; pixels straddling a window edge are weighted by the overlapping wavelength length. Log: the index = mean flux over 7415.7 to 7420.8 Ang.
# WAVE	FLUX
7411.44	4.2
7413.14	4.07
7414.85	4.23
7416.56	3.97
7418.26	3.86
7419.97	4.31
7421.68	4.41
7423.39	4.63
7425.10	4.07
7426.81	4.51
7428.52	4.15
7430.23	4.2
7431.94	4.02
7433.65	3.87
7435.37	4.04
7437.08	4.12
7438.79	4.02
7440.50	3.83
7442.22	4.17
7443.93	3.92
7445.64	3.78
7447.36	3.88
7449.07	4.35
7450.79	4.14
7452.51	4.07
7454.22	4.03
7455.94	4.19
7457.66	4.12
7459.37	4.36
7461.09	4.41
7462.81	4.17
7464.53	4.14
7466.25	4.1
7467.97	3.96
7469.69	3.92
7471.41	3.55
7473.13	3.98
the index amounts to 4.05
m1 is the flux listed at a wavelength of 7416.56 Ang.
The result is 3.97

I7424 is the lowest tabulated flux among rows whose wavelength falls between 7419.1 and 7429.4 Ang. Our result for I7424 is 4.07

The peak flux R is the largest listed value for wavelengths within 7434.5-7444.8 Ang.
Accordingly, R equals 4.17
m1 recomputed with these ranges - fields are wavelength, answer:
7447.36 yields 3.88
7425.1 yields 4.07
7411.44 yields 4.2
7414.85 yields 4.23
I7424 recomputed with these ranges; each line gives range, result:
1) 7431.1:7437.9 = 3.87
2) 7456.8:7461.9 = 4.12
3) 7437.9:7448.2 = 3.78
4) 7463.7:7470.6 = 3.92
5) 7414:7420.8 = 3.86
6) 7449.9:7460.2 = 4.03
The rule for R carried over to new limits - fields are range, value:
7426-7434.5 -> 4.51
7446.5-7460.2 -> 4.36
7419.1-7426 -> 4.63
